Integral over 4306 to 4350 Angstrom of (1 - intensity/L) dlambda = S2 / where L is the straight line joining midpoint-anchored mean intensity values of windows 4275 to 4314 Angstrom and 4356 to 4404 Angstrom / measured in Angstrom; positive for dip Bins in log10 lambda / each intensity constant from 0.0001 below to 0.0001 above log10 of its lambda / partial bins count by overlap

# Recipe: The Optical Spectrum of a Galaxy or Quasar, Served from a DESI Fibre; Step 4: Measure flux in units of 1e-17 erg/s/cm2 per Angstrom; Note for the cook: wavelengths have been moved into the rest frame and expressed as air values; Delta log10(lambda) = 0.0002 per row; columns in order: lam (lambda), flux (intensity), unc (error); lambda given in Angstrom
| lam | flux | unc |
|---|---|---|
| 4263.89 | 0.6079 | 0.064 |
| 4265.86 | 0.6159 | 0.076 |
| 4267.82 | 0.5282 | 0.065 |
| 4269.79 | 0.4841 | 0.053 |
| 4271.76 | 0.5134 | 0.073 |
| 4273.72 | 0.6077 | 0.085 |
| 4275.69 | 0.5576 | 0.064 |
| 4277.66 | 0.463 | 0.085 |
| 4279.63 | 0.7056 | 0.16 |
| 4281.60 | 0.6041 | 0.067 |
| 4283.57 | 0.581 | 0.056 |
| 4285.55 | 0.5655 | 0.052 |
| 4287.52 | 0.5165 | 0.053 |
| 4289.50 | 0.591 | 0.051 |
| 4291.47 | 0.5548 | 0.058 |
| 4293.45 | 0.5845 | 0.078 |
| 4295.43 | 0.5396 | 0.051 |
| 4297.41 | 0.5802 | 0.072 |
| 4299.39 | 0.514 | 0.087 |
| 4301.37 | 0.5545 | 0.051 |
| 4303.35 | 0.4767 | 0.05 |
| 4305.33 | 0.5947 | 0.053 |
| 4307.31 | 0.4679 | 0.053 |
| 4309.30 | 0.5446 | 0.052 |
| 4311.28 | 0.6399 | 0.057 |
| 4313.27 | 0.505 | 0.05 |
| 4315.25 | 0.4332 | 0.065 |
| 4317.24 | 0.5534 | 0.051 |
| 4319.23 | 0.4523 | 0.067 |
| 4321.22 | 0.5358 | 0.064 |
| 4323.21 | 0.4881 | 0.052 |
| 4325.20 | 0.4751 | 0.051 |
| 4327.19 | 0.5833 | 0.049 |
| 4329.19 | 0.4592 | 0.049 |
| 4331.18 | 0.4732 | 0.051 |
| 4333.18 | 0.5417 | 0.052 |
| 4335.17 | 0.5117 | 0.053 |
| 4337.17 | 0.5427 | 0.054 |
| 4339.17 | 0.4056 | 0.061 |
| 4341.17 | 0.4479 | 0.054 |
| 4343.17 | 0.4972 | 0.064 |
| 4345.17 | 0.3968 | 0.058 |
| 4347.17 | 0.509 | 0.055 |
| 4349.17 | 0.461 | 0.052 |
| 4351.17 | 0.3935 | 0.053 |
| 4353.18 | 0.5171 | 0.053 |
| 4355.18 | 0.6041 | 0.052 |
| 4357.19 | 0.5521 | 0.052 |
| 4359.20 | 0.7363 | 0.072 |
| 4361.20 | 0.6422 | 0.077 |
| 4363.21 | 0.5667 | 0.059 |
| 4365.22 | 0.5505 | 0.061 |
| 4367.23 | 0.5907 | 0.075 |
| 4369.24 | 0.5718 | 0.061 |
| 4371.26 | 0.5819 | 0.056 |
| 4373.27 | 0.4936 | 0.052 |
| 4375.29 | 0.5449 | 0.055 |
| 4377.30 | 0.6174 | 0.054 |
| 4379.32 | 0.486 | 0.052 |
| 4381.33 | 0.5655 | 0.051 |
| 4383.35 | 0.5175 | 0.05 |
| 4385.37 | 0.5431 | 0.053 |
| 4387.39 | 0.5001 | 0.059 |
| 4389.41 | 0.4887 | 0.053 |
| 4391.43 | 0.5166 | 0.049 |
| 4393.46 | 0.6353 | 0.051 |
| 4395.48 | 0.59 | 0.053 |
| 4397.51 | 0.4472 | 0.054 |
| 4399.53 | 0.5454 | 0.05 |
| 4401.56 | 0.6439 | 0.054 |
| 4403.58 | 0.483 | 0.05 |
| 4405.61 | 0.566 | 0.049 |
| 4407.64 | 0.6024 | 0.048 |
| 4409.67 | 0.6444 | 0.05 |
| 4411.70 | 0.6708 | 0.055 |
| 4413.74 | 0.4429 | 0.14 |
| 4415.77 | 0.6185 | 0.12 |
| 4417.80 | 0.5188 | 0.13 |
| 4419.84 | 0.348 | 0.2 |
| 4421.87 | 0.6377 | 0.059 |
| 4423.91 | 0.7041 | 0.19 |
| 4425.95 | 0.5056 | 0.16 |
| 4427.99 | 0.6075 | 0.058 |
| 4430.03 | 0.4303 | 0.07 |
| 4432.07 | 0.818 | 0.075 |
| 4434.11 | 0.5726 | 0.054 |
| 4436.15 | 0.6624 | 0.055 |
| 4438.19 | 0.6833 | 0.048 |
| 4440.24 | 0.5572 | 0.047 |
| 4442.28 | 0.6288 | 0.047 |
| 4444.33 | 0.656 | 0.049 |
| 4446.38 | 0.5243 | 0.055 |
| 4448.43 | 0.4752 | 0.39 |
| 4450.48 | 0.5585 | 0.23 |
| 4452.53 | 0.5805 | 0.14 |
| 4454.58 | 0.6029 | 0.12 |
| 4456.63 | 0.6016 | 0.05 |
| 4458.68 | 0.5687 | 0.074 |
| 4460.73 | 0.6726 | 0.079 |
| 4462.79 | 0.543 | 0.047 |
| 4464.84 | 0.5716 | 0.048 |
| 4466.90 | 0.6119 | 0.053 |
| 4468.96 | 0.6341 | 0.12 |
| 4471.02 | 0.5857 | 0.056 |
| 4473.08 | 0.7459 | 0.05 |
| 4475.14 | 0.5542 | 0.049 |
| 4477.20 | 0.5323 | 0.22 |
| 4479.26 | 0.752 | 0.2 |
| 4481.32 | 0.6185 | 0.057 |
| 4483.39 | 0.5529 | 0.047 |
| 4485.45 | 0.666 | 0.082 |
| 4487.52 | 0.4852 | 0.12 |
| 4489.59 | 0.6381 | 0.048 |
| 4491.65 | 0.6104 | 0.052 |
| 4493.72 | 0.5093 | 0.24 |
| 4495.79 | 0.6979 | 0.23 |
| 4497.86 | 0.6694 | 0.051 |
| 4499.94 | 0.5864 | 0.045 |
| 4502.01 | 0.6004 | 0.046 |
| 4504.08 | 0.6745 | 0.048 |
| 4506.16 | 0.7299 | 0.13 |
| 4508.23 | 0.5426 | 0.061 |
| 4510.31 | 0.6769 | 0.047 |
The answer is 4.8 Angstrom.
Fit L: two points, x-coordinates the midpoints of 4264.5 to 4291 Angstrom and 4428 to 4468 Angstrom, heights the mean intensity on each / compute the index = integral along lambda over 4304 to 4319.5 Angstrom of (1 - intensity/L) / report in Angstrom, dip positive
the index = 1.21 Angstrom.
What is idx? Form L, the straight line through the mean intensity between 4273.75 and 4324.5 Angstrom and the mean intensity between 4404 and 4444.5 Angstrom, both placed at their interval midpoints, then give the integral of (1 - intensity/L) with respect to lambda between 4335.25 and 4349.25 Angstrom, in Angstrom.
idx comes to 2.3 Angstrom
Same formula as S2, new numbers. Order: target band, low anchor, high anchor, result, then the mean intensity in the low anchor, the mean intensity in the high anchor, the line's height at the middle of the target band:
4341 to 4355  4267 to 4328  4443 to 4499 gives 2.2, 0.542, 0.601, 0.559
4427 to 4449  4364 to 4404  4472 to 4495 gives -0.9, 0.547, 0.607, 0.579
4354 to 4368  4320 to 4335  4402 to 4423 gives -2.1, 0.507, 0.557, 0.527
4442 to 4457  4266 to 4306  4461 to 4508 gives 0.8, 0.557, 0.616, 0.606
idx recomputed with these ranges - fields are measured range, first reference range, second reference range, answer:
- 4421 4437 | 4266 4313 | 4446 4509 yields -0.67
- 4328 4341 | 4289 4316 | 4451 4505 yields 1.55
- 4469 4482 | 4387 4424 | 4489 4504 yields -0.59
